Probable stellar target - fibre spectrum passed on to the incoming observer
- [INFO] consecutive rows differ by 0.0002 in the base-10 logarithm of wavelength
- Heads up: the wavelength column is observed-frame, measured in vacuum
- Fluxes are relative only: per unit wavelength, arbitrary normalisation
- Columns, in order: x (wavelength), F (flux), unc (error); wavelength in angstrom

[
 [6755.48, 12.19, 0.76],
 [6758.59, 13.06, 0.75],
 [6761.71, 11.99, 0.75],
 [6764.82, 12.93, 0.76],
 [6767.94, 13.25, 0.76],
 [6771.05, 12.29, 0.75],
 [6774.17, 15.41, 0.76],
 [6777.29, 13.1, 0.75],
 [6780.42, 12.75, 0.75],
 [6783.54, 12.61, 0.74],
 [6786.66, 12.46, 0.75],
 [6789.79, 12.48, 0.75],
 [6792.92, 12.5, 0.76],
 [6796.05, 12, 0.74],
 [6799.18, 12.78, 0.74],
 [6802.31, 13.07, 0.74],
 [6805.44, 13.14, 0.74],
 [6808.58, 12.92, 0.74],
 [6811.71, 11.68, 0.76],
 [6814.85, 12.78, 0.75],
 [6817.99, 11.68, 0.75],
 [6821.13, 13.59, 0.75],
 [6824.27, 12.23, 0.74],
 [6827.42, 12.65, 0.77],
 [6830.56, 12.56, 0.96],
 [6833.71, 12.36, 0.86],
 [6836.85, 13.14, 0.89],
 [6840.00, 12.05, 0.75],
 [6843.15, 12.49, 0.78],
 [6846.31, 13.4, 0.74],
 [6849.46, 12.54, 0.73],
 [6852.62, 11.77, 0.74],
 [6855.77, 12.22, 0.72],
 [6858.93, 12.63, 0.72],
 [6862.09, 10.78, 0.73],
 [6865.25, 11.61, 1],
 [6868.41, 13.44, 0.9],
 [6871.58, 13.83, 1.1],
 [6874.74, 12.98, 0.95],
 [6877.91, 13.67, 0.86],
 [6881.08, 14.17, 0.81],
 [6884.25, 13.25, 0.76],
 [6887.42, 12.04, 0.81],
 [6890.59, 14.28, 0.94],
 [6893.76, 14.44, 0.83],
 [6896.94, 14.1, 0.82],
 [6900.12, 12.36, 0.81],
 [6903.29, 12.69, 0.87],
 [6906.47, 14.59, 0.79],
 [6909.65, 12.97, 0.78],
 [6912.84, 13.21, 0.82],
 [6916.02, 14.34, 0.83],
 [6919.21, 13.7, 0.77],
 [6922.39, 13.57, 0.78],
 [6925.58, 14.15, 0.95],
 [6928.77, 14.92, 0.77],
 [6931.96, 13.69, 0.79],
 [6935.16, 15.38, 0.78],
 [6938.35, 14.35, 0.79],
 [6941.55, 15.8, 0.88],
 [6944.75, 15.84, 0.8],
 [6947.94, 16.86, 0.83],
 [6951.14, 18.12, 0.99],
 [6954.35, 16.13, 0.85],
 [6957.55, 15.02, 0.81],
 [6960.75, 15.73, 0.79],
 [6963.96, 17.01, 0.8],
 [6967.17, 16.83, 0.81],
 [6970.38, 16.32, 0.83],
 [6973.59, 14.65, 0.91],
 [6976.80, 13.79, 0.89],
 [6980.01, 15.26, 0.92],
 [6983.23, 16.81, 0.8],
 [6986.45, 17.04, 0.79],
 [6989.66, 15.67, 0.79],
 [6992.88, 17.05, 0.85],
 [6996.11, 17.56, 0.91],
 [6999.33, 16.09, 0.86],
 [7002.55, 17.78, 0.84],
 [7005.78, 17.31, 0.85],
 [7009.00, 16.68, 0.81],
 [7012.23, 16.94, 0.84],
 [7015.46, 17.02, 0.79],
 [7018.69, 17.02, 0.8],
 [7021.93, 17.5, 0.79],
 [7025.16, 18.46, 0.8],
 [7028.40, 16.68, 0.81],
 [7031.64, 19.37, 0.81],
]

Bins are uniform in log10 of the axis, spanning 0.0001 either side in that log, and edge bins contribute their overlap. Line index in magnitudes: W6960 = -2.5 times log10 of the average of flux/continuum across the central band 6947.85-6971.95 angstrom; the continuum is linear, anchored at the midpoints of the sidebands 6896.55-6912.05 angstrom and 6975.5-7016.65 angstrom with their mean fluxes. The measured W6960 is -0.08 mag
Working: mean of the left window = 13.3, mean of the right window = 16.6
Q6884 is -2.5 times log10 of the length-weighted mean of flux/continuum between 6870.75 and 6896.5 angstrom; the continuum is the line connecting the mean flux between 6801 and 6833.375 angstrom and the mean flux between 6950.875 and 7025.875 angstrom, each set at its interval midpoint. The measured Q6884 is 0.04 mag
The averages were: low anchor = 12.6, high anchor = 16.5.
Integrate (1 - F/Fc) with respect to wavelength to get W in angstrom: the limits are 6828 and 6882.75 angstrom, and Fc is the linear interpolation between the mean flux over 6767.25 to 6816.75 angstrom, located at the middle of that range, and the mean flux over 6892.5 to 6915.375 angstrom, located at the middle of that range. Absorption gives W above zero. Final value 2.1 angstrom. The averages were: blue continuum 12.8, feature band 12.7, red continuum 13.5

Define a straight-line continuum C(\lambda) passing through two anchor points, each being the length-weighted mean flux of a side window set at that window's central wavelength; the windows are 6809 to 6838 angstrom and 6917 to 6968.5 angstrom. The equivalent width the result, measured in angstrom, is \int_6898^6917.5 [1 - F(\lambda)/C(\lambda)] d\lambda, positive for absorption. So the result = 1.6 angstrom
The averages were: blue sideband 12.5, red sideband 15.4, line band 13.4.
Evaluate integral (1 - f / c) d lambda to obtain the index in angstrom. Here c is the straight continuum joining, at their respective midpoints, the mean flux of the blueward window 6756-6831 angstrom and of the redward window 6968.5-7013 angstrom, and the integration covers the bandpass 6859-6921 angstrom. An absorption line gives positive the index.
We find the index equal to 5.3 angstrom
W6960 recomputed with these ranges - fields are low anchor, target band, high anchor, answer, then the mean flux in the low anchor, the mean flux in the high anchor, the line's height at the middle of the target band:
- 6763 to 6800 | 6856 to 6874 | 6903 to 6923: 0.08 mag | 12.9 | 13.6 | 13.4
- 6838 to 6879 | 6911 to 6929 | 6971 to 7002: 0.03 mag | 12.6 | 16.1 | 14.2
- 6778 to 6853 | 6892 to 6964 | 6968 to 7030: 0.03 mag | 12.6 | 16.6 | 15.1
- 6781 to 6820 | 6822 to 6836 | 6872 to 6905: 0.02 mag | 12.5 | 13.4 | 12.8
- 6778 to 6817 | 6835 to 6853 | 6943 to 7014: 0.08 mag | 12.6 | 16.4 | 13.6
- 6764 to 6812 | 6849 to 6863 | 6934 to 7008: 0.18 mag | 12.9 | 16.2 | 14.1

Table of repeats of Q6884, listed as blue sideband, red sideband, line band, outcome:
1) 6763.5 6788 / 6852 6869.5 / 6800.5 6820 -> 0.009 mag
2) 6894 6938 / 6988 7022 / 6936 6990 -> -0.034 mag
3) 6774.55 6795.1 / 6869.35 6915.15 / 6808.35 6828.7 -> 0.045 mag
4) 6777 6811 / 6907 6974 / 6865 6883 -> 0.050 mag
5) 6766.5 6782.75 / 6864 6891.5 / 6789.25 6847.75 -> 0.058 mag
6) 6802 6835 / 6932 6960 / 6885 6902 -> 0.082 mag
